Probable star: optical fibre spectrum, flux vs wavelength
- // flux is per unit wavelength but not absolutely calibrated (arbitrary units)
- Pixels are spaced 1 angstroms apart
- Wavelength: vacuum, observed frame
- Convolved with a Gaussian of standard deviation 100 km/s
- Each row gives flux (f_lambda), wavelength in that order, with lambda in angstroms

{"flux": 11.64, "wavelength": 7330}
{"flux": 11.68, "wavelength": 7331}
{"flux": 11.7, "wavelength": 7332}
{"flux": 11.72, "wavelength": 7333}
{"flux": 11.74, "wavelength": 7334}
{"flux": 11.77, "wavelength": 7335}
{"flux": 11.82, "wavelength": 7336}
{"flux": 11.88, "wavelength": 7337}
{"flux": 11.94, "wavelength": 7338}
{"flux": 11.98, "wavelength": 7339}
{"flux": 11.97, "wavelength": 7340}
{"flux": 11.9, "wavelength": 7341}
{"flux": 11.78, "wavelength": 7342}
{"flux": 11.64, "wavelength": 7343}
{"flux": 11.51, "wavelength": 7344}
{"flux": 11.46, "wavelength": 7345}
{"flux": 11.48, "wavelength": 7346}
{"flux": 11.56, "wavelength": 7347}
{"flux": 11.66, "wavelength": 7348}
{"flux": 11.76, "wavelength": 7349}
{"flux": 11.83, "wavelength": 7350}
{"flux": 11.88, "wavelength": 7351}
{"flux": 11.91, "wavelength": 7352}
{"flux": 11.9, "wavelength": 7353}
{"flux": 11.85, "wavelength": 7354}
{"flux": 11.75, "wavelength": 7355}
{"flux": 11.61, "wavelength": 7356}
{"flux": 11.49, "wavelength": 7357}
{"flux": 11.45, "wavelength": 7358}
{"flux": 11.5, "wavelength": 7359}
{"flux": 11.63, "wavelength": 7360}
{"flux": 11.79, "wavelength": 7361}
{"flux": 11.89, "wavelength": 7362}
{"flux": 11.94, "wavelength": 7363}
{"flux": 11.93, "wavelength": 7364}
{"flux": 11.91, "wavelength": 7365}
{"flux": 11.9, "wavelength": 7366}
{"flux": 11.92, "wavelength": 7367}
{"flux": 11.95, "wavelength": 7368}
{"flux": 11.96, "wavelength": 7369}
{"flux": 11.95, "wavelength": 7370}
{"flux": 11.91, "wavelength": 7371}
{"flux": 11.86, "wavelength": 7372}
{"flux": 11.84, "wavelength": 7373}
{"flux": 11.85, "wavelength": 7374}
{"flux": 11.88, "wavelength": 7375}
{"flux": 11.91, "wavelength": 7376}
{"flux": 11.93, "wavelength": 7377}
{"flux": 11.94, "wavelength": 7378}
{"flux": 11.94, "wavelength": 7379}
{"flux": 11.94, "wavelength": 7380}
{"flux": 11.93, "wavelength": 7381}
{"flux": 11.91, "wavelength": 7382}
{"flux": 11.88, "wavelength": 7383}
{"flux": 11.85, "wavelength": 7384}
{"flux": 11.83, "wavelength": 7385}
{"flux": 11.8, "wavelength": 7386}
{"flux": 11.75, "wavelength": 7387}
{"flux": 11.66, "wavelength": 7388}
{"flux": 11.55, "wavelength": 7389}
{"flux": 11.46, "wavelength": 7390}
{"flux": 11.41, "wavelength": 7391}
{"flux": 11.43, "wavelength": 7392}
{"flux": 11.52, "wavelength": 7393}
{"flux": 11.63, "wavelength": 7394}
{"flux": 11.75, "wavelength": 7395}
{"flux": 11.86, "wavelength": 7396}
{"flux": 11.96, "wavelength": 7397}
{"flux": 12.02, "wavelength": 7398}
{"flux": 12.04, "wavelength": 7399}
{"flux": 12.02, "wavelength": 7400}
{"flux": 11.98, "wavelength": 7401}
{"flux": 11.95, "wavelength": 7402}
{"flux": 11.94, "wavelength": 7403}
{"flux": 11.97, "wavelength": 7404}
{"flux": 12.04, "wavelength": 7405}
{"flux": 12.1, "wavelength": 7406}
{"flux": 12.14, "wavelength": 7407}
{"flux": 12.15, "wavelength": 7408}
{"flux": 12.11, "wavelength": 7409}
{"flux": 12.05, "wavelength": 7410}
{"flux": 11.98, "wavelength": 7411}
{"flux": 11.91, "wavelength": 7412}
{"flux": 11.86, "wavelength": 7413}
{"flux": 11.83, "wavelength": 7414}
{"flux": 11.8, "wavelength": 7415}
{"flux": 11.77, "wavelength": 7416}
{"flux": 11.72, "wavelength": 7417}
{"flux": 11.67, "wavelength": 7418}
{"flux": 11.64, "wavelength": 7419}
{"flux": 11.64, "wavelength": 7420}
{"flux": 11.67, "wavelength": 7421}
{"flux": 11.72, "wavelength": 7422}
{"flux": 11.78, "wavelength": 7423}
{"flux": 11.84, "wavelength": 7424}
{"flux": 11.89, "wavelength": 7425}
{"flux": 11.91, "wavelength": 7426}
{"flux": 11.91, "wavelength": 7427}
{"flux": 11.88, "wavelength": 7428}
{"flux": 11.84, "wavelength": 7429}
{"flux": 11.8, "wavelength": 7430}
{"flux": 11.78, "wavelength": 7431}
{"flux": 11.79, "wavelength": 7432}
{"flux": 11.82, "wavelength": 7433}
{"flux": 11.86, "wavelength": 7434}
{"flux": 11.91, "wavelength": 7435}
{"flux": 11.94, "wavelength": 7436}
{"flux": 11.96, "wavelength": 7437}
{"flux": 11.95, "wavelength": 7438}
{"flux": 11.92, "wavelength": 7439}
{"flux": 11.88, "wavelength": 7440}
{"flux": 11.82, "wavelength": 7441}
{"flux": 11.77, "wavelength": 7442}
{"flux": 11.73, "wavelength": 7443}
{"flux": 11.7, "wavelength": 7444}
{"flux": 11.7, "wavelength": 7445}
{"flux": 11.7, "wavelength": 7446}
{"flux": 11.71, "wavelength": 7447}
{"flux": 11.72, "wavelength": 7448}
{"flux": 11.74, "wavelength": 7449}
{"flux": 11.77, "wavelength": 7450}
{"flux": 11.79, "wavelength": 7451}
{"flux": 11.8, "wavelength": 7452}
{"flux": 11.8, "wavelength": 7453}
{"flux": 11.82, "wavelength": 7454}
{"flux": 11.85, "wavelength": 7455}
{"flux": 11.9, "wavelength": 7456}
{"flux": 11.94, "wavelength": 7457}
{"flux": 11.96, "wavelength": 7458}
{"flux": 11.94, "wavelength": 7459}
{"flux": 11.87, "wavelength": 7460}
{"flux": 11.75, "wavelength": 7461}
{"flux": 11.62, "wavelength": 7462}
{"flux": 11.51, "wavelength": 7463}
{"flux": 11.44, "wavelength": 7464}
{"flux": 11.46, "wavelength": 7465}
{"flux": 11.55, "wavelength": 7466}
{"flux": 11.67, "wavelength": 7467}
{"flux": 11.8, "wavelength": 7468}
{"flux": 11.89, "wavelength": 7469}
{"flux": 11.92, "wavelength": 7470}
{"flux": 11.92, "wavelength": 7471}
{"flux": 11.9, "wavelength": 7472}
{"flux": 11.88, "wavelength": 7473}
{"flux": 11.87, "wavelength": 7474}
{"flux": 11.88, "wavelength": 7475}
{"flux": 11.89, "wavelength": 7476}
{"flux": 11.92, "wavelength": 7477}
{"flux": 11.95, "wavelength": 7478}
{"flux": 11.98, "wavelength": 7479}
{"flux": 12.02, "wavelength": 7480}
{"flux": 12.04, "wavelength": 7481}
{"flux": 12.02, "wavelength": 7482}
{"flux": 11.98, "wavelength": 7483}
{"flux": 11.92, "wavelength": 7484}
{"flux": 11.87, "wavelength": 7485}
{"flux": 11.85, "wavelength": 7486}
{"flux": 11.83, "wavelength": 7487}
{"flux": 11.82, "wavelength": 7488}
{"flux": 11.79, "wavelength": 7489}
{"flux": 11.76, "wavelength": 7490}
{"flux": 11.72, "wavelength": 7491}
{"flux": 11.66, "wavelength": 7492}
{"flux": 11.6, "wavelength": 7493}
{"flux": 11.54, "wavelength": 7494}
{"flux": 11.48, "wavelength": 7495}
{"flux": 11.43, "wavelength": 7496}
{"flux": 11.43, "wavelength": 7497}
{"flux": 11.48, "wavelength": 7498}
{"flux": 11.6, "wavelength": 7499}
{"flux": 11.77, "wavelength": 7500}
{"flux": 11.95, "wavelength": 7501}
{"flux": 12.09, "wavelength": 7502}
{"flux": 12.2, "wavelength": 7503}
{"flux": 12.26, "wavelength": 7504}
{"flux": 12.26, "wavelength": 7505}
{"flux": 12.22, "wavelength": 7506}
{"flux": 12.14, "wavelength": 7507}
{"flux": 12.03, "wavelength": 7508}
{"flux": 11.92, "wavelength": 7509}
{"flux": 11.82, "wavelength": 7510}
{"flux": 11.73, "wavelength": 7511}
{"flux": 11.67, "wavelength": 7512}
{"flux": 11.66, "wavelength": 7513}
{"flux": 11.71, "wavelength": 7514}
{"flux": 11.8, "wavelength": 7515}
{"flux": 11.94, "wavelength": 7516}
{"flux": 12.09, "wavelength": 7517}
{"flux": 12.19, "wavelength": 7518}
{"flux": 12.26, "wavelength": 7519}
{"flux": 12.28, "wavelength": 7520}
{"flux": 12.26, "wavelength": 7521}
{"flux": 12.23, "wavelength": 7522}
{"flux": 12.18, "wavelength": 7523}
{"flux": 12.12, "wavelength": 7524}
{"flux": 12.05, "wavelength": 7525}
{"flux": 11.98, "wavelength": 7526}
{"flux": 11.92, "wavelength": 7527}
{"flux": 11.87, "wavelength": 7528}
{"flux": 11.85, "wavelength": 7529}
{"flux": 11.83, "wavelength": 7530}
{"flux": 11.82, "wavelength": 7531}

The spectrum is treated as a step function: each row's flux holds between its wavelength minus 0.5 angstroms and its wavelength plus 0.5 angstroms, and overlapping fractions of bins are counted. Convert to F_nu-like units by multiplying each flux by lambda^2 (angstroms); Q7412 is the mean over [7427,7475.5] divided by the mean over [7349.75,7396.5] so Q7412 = 1.02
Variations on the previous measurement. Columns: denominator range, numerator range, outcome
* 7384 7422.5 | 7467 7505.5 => 1.02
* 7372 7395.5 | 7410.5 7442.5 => 1.02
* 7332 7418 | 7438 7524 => 1.03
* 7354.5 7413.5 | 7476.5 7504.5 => 1.03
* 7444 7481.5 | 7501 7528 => 1.03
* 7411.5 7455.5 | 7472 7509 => 1.02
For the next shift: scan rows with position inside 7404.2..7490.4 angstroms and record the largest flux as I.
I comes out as 12.15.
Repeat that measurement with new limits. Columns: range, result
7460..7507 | 12.26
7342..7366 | 11.94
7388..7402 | 12.04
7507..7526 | 12.28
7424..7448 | 11.96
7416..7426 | 11.91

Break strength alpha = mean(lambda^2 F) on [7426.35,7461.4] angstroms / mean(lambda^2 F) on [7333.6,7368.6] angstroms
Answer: 1.0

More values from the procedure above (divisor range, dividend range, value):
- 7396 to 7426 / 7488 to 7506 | 1.01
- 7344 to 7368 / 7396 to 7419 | 1.03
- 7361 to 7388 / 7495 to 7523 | 1.04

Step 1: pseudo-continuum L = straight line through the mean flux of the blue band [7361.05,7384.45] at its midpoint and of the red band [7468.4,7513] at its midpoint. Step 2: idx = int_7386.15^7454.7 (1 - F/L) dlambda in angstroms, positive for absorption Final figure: 0.4 angstroms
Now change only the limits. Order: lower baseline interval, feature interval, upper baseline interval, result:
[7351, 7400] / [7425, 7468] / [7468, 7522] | 0.2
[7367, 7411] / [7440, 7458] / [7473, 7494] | 0.1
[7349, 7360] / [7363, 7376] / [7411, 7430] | -0.2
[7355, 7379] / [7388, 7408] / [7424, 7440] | 0.0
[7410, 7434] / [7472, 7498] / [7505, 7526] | 0.3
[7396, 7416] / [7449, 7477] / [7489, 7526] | 0.3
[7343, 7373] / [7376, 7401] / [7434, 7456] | 0.0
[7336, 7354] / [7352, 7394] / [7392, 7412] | 0.2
